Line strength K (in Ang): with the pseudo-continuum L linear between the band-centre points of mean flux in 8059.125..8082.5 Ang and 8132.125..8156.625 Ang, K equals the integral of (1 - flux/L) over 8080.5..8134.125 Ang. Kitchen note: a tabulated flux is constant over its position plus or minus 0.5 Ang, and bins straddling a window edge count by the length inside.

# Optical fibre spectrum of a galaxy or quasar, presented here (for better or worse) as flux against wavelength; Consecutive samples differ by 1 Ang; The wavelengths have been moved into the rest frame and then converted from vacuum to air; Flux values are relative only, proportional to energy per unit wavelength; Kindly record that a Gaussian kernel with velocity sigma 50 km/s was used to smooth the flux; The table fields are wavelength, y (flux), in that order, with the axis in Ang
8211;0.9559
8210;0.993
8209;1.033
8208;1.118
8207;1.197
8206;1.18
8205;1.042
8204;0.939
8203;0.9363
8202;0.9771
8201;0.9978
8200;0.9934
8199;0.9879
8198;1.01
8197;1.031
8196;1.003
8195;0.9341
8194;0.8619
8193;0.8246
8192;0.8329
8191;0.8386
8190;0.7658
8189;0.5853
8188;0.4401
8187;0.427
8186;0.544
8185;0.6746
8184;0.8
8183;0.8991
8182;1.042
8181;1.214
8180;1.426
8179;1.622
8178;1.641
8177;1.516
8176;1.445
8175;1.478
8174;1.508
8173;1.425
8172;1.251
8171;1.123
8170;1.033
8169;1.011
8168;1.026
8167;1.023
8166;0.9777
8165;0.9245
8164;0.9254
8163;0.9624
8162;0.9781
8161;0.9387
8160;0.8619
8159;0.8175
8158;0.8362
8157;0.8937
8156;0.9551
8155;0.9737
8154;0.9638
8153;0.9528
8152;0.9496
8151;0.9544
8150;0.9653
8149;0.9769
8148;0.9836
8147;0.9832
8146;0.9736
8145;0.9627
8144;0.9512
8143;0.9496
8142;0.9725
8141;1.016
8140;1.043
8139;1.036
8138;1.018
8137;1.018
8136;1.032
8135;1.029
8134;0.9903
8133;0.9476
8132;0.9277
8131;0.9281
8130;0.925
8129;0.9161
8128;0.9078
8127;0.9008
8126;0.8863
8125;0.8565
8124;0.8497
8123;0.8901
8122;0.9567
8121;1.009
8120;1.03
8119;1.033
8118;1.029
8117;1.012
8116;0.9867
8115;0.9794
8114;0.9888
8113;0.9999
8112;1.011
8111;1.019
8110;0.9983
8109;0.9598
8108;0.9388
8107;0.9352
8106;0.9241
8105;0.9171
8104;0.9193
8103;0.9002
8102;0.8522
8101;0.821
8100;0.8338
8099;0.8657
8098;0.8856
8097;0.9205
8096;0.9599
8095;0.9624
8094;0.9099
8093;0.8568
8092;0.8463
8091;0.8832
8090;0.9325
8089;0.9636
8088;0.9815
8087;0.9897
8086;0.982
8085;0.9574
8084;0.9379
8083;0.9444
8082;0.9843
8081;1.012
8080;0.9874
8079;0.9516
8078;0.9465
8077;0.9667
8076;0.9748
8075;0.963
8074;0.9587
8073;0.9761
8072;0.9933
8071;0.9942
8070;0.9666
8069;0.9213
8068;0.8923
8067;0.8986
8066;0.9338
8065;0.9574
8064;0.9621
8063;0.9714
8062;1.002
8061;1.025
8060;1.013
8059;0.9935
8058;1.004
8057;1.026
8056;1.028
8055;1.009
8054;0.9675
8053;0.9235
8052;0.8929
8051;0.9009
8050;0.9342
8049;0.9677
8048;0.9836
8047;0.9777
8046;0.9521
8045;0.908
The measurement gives 1.9 Ang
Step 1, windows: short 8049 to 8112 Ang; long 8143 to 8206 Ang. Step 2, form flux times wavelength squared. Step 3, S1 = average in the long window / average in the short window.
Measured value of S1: 1.1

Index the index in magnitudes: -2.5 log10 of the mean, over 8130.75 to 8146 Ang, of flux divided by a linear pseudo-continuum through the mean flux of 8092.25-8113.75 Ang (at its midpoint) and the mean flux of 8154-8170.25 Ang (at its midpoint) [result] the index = -0.06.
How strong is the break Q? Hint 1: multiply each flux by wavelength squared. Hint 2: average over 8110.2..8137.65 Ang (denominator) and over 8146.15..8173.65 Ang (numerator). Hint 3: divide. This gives 1.03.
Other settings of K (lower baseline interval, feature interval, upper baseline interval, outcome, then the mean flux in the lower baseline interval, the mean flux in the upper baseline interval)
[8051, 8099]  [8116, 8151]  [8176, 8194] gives -0.4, 0.956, 0.958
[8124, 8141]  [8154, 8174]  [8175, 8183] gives 3.9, 0.959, 1.39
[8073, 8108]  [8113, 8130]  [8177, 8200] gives -0.3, 0.931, 0.942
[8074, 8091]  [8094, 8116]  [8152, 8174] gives 0.9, 0.964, 1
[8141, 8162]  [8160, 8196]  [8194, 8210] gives -1.5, 0.943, 1.02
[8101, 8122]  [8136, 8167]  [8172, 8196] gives 1.4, 0.968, 1.04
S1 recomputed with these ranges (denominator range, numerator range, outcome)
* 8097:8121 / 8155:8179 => 1.19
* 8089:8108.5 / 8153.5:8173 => 1.11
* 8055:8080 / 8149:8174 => 1.05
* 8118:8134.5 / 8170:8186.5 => 1.32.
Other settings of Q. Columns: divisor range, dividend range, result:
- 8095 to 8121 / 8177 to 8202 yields 1.02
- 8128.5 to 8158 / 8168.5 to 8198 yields 1.08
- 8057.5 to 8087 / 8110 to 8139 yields 1.01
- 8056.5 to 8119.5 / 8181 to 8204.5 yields 0.91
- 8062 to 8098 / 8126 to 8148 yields 1.04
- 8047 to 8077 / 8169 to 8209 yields 1.11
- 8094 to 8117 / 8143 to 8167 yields 1.02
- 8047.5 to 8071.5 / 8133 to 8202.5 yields 1.06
